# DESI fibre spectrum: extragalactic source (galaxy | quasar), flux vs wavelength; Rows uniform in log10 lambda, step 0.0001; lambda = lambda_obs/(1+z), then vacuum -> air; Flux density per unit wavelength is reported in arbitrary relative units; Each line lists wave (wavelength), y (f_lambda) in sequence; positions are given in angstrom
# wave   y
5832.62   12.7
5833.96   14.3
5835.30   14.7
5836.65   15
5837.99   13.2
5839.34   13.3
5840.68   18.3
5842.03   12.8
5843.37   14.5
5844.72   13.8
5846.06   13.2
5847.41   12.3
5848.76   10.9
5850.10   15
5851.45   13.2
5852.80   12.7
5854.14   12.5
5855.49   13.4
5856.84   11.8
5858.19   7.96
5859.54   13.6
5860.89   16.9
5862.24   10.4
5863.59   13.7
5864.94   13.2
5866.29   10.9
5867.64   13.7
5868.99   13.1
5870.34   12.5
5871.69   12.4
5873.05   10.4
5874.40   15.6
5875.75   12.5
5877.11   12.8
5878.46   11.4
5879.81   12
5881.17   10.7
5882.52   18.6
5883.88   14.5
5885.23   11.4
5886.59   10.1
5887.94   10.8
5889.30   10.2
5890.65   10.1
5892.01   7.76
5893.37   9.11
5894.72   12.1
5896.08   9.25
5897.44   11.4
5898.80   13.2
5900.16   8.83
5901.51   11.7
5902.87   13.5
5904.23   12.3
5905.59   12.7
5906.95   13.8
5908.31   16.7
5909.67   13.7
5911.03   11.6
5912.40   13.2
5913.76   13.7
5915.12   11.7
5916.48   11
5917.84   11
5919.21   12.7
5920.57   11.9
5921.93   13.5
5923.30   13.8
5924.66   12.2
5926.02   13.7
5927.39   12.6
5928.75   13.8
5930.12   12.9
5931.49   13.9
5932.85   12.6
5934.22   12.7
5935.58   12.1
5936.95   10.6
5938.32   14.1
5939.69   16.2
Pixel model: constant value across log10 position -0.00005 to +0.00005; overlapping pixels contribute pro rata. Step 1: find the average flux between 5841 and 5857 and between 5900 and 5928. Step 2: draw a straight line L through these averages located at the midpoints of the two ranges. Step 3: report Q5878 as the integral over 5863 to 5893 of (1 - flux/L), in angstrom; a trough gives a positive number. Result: 1.88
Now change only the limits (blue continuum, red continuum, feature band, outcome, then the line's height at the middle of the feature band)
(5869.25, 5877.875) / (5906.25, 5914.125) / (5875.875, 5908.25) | 3.6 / 13.2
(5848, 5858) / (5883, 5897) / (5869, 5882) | -1.1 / 11.4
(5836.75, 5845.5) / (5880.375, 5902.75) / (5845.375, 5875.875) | 1.1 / 13.2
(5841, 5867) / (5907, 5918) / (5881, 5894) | 1.6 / 12.9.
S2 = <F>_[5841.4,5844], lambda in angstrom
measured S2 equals 13.7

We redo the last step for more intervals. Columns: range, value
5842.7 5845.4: 14.2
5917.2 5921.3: 11.9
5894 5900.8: 11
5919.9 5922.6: 12.7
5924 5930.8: 13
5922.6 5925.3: 13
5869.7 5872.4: 12.4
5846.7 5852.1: 12.8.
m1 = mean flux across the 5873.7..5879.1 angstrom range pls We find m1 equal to 13.1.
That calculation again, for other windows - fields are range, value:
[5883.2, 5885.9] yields 13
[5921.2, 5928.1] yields 13.2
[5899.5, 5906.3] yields 11.8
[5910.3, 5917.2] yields 12.2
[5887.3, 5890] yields 10.5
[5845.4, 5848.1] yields 12.7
